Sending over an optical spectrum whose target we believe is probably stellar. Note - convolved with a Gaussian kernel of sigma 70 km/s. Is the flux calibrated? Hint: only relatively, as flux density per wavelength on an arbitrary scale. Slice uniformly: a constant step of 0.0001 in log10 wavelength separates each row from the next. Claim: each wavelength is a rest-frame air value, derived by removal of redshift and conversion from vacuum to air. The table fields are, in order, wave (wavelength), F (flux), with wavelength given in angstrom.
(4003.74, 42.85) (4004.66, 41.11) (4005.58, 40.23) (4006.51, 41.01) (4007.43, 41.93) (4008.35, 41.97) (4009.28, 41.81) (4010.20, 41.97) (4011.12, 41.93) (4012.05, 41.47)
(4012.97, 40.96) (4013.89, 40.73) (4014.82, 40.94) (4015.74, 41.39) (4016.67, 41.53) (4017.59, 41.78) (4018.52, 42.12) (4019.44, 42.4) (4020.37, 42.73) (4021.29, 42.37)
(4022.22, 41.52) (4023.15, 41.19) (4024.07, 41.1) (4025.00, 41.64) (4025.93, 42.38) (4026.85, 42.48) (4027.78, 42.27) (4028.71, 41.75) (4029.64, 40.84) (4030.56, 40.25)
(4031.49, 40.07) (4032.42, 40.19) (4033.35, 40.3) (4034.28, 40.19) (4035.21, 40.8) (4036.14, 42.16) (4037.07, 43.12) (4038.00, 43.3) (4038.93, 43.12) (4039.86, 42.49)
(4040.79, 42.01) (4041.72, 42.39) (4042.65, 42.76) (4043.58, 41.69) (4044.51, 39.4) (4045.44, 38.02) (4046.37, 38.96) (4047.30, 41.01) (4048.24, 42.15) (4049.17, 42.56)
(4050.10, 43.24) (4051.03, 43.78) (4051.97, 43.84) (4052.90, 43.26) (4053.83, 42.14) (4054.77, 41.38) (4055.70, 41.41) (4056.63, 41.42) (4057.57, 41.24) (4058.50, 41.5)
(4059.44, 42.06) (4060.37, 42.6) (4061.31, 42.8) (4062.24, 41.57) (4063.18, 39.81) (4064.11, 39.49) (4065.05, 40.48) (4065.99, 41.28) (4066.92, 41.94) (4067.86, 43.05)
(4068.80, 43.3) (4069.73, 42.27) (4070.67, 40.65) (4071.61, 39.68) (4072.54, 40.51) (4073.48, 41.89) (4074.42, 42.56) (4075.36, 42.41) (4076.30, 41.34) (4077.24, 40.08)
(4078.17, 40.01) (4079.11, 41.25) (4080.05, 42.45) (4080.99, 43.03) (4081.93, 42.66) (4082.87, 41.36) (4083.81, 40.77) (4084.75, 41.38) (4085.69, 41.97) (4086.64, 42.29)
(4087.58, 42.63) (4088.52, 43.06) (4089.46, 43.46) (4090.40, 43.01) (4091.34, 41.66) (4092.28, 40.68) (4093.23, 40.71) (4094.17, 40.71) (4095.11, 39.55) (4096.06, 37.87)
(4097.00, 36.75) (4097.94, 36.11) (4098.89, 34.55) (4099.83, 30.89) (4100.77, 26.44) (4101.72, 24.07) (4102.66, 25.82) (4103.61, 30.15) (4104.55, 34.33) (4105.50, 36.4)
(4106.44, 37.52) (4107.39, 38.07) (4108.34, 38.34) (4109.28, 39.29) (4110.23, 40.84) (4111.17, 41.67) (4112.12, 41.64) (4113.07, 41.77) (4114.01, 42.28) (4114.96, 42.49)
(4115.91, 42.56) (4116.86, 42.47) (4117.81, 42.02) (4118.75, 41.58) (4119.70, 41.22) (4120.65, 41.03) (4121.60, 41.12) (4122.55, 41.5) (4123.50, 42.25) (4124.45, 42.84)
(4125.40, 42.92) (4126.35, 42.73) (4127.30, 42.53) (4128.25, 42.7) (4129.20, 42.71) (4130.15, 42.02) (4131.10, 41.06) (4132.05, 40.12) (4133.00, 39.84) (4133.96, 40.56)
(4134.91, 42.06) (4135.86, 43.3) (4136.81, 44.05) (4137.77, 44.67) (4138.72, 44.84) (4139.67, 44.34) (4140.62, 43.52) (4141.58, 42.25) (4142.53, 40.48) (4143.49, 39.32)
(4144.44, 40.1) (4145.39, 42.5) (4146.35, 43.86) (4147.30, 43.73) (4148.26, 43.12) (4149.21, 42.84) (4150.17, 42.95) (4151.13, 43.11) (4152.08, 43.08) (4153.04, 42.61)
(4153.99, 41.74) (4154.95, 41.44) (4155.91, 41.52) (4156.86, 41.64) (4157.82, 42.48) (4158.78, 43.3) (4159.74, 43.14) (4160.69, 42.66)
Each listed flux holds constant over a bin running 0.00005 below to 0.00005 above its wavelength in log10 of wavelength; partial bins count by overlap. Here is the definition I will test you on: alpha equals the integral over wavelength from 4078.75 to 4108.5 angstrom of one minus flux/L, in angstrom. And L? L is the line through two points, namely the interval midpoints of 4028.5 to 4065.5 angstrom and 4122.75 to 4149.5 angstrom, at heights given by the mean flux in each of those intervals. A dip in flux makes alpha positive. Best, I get 2.7 angstrom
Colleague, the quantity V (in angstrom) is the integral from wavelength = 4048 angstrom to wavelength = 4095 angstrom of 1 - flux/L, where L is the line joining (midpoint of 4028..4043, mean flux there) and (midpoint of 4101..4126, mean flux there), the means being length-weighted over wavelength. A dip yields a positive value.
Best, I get -1.6 angstrom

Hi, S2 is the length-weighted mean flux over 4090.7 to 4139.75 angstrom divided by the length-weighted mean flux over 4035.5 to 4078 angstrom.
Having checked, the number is 0.95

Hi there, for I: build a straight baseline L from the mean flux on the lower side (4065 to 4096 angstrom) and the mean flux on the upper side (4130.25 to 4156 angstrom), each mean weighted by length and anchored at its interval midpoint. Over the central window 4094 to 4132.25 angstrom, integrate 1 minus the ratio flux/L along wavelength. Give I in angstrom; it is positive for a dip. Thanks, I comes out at 2.9 angstrom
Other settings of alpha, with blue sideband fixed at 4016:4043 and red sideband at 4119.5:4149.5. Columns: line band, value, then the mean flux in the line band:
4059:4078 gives 0.22 angstrom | 41.5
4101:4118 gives 1.81 angstrom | 37.6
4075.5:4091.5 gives 0.04 angstrom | 41.9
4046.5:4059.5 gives -0.08 angstrom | 42.1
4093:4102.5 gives 1.75 angstrom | 34.3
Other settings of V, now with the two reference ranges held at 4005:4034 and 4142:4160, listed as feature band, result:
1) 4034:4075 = -0.1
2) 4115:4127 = 0.0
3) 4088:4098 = 0.3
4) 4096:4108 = 2.6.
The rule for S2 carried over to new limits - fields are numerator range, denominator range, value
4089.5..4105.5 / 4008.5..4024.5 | 0.85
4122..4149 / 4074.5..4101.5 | 1.06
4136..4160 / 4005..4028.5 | 1.02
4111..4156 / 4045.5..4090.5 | 1.01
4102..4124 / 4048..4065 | 0.94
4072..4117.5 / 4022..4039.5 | 0.95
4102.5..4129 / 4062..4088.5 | 0.97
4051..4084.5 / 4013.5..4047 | 1.01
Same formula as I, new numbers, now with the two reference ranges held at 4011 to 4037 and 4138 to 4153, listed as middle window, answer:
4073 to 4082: 0.1 angstrom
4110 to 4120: 0.1 angstrom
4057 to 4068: 0.1 angstrom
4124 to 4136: 0.2 angstrom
